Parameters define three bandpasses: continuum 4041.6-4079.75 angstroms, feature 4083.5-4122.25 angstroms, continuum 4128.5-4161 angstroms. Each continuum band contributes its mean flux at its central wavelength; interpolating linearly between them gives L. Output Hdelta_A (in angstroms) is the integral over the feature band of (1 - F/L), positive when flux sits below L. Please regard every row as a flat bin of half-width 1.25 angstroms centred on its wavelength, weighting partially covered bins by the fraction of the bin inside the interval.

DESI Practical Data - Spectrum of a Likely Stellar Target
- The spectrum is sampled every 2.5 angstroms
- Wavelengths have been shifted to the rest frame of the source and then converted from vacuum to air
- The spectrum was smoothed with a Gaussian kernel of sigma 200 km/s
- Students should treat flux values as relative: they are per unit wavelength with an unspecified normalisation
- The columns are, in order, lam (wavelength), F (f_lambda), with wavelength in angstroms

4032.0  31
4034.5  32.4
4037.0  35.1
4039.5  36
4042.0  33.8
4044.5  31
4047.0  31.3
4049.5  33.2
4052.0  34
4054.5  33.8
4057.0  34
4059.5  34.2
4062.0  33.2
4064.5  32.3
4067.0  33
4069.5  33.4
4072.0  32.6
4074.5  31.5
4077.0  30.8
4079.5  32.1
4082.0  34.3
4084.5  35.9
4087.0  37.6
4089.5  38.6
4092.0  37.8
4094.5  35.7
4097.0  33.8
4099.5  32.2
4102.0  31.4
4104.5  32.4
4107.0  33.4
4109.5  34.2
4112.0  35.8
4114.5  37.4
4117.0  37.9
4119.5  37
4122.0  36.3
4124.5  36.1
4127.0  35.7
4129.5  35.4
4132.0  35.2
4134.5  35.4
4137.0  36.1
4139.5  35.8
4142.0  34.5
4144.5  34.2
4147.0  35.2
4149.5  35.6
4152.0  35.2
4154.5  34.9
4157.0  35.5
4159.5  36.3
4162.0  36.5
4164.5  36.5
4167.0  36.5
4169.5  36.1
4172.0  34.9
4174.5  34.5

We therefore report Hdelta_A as -1.6 angstroms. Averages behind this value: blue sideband 32.8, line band 35.4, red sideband 35.3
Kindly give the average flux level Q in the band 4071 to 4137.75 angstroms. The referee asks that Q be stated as 34.9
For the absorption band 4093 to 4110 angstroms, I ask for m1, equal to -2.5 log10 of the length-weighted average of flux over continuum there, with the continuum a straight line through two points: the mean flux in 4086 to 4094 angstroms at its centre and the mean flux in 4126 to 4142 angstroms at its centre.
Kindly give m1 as 0.12 mag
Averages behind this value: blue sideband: 37.8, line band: 33.3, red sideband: 35.5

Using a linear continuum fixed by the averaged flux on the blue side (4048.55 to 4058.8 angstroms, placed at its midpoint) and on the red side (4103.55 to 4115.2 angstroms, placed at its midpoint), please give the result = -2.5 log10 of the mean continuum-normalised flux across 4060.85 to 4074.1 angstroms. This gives 0.04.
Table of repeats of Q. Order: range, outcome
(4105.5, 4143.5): 35.7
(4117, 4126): 36.6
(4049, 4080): 32.9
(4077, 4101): 35.1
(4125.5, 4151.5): 35.3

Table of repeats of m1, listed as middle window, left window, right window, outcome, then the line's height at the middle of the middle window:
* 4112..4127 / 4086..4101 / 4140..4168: -0.03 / 35.7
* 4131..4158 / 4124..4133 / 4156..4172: 0.02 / 35.8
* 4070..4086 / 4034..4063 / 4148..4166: 0.04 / 34.1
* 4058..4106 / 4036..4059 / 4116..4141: 0.03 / 34.6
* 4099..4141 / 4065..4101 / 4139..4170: -0.01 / 34.9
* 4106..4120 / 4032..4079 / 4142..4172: -0.04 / 34.5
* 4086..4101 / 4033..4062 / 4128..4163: -0.05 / 34.4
